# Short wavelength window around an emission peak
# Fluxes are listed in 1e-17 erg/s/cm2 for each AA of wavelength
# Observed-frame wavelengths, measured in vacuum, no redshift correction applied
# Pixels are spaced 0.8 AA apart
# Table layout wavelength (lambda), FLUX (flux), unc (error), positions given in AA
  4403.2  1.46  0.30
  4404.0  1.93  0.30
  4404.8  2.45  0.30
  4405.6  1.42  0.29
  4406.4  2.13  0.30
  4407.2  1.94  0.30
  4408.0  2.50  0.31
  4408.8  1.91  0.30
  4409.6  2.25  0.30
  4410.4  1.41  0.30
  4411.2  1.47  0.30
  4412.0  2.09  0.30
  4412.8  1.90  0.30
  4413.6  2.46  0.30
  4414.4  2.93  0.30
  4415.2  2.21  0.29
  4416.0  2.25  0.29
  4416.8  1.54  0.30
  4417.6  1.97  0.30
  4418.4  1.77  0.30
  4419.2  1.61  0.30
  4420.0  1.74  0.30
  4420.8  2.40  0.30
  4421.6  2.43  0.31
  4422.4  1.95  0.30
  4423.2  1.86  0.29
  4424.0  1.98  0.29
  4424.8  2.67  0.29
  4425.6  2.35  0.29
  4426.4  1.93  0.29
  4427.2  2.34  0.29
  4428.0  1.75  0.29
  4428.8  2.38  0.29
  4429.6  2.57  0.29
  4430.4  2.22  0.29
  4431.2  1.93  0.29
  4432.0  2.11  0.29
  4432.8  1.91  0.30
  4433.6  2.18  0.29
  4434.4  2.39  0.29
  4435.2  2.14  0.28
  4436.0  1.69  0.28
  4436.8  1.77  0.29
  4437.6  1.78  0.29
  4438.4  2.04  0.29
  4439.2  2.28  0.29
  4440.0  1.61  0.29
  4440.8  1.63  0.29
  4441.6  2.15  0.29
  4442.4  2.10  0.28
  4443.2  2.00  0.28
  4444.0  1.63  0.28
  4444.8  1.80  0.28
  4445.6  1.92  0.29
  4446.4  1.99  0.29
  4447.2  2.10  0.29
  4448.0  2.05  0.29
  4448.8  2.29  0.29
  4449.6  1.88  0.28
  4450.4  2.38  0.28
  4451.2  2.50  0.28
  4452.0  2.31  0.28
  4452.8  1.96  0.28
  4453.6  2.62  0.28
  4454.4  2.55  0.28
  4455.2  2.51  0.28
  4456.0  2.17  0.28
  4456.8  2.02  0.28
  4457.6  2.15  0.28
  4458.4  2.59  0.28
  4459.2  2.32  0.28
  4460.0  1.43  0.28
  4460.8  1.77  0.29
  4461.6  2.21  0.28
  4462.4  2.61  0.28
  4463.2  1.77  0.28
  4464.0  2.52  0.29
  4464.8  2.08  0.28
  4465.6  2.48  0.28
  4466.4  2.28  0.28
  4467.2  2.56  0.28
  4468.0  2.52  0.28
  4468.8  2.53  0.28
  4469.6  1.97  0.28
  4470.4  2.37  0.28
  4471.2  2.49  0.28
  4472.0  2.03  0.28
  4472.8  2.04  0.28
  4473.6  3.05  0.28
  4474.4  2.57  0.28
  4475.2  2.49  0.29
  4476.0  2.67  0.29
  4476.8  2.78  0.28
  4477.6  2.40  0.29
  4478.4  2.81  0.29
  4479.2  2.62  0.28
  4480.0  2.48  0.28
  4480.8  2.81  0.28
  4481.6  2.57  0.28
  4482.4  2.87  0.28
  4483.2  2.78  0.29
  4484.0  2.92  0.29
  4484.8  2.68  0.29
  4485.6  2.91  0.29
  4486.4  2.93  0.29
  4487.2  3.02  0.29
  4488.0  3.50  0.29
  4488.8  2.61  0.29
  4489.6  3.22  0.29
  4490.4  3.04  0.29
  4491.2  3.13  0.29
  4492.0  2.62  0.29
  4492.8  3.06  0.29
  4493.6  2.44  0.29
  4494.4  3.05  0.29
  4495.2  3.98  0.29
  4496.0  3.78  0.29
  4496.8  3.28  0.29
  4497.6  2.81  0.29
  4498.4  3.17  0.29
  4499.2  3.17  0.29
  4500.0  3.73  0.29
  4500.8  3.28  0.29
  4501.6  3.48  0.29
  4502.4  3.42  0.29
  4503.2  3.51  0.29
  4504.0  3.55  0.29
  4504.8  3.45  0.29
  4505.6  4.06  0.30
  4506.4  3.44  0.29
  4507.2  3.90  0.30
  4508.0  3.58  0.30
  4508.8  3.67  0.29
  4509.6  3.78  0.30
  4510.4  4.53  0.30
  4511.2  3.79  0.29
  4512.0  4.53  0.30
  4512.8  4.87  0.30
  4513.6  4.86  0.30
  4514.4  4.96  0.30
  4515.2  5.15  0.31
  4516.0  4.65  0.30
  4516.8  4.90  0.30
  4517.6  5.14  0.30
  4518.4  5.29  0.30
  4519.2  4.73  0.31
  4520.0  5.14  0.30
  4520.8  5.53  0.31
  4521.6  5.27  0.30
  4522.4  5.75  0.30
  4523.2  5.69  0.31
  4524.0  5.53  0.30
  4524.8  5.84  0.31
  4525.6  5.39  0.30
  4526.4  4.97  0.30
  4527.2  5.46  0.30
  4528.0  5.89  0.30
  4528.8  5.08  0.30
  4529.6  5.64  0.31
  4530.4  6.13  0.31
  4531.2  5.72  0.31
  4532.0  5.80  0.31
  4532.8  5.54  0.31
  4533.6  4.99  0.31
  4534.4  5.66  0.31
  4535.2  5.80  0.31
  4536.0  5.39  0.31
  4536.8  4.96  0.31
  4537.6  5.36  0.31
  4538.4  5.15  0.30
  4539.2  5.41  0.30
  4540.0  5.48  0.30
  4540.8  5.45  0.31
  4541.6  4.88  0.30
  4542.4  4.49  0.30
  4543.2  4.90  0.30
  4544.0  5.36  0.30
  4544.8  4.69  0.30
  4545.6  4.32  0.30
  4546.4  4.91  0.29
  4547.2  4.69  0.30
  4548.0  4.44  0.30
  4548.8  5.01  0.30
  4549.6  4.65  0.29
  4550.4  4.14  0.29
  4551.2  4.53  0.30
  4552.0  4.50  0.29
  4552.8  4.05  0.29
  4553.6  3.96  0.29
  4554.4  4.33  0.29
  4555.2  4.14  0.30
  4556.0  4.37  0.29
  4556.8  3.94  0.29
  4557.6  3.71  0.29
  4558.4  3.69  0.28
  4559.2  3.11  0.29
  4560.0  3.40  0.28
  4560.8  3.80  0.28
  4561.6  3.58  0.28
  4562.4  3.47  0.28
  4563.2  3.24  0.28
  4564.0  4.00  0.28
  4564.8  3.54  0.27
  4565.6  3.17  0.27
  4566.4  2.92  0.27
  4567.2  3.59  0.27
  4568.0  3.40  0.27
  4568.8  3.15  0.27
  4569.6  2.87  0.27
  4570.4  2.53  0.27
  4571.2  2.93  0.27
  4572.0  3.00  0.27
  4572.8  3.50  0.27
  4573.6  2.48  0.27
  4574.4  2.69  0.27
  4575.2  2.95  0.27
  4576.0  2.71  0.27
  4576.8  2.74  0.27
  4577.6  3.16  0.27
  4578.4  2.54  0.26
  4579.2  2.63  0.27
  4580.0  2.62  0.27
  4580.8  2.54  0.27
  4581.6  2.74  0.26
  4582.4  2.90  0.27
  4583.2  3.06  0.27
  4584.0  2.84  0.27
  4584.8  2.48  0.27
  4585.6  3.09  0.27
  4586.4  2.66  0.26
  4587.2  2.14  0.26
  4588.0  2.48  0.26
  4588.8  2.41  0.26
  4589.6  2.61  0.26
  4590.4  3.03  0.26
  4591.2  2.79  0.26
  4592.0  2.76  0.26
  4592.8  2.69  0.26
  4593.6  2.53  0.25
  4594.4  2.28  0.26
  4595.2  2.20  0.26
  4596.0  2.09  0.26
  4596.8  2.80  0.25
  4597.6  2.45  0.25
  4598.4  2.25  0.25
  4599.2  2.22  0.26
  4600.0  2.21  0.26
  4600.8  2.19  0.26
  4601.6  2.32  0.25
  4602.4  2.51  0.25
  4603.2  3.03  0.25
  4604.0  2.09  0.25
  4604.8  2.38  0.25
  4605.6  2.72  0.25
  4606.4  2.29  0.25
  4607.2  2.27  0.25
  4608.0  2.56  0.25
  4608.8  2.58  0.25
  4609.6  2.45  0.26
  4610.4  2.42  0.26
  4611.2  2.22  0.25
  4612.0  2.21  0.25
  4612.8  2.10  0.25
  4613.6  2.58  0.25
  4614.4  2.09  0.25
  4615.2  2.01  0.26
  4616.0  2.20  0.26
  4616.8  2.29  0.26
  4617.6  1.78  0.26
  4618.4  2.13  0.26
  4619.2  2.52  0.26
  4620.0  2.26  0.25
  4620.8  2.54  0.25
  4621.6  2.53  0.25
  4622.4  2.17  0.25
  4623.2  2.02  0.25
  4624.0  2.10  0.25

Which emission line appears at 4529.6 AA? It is C IV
